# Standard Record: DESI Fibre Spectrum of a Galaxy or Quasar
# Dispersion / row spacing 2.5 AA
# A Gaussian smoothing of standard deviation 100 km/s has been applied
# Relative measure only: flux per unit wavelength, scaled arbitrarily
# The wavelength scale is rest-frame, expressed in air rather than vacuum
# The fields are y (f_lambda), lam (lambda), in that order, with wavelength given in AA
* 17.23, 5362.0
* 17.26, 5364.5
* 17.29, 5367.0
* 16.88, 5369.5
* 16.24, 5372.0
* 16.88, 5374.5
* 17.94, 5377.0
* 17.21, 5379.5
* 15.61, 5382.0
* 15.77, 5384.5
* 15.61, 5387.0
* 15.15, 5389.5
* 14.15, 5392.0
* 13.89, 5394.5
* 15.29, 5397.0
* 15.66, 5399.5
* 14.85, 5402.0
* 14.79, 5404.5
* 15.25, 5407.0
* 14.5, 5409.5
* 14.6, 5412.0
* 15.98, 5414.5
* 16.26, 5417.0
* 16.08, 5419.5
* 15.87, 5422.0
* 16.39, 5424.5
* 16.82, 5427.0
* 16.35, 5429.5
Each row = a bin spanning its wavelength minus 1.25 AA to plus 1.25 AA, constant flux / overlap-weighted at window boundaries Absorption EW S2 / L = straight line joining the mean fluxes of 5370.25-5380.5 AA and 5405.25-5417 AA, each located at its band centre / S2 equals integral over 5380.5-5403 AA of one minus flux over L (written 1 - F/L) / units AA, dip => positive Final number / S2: 1.5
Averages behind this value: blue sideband 17.1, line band 15.1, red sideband 15.2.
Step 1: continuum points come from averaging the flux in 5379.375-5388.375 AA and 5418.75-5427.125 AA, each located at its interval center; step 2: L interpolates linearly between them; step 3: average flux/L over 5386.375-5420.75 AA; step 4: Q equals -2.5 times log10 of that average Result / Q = 0.064 mag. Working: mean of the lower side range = 15.9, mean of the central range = 15.1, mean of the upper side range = 16.2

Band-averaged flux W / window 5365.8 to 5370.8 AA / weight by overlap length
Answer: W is 17.1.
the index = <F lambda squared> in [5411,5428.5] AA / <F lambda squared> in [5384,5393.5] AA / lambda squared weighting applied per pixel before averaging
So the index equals 1.07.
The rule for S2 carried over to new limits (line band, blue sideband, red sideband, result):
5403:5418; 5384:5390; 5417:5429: 0.8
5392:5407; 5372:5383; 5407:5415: 0.7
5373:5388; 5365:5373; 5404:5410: -0.2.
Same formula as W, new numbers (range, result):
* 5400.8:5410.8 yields 14.8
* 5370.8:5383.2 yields 16.8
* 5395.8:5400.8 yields 15.5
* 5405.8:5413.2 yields 14.8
